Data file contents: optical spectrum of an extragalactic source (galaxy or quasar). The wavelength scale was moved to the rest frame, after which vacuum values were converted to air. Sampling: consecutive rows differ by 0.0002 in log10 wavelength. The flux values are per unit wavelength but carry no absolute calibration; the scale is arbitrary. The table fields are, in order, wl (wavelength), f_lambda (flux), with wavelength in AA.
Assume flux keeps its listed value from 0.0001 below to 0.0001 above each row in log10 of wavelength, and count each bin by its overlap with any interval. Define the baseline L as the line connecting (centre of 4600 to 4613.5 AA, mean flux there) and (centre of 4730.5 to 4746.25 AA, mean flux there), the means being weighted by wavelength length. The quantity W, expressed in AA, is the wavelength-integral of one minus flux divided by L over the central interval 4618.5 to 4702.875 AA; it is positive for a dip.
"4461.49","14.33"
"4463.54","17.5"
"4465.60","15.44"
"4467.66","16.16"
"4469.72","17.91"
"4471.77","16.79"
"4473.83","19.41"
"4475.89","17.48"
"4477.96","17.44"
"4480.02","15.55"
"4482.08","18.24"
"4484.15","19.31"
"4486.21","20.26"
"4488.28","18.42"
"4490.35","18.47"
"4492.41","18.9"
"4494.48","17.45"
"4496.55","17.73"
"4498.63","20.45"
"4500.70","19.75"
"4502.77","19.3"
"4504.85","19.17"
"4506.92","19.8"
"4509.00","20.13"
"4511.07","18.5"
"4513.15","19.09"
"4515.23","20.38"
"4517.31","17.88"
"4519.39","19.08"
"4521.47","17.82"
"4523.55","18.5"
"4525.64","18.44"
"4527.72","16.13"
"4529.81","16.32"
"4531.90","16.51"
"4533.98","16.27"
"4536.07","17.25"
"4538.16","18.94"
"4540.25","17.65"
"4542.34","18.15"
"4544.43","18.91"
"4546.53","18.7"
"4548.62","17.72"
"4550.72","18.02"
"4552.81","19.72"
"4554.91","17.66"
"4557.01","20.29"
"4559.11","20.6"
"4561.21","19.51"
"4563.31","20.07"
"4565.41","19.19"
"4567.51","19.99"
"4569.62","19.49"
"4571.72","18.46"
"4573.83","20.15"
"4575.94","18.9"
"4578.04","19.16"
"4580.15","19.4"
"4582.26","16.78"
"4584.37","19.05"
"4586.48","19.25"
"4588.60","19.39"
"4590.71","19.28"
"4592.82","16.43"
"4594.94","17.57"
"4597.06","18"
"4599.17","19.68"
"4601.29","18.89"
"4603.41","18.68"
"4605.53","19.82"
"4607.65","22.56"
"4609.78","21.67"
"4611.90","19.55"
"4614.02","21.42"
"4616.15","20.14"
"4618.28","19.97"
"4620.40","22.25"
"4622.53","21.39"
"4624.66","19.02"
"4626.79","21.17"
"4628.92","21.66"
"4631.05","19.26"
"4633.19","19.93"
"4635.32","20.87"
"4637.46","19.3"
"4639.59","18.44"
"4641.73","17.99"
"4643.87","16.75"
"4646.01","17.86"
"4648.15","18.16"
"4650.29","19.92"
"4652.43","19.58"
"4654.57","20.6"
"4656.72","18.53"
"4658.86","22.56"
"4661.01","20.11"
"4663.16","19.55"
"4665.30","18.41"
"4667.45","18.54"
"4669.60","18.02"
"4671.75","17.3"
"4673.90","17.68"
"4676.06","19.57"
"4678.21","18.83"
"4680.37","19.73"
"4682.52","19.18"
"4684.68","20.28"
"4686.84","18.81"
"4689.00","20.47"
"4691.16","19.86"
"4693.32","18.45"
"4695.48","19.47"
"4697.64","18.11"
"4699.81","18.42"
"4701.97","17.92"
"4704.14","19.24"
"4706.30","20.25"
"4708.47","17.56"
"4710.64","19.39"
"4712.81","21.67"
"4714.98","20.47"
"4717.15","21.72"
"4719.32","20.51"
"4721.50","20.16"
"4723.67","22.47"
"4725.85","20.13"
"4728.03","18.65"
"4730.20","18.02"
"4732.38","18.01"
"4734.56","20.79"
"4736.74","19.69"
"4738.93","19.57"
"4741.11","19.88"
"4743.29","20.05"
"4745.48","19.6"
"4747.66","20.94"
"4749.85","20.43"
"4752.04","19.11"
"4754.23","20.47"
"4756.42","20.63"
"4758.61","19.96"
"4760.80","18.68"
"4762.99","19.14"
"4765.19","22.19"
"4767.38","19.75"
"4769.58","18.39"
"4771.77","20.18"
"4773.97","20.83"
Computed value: 2.6 AA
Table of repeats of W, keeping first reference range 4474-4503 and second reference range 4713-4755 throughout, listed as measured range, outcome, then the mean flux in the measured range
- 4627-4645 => 0.07 AA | 19.4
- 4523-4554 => 1.66 AA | 17.8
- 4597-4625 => -1.53 AA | 20.3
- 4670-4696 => 0.84 AA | 19.1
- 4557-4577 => -0.68 AA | 19.6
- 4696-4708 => 0.67 AA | 18.8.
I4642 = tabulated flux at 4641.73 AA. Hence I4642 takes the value 17.99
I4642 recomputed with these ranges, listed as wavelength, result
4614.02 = 21.42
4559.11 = 20.6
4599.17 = 19.68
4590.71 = 19.28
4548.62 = 17.72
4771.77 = 20.18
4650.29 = 19.92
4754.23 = 20.47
